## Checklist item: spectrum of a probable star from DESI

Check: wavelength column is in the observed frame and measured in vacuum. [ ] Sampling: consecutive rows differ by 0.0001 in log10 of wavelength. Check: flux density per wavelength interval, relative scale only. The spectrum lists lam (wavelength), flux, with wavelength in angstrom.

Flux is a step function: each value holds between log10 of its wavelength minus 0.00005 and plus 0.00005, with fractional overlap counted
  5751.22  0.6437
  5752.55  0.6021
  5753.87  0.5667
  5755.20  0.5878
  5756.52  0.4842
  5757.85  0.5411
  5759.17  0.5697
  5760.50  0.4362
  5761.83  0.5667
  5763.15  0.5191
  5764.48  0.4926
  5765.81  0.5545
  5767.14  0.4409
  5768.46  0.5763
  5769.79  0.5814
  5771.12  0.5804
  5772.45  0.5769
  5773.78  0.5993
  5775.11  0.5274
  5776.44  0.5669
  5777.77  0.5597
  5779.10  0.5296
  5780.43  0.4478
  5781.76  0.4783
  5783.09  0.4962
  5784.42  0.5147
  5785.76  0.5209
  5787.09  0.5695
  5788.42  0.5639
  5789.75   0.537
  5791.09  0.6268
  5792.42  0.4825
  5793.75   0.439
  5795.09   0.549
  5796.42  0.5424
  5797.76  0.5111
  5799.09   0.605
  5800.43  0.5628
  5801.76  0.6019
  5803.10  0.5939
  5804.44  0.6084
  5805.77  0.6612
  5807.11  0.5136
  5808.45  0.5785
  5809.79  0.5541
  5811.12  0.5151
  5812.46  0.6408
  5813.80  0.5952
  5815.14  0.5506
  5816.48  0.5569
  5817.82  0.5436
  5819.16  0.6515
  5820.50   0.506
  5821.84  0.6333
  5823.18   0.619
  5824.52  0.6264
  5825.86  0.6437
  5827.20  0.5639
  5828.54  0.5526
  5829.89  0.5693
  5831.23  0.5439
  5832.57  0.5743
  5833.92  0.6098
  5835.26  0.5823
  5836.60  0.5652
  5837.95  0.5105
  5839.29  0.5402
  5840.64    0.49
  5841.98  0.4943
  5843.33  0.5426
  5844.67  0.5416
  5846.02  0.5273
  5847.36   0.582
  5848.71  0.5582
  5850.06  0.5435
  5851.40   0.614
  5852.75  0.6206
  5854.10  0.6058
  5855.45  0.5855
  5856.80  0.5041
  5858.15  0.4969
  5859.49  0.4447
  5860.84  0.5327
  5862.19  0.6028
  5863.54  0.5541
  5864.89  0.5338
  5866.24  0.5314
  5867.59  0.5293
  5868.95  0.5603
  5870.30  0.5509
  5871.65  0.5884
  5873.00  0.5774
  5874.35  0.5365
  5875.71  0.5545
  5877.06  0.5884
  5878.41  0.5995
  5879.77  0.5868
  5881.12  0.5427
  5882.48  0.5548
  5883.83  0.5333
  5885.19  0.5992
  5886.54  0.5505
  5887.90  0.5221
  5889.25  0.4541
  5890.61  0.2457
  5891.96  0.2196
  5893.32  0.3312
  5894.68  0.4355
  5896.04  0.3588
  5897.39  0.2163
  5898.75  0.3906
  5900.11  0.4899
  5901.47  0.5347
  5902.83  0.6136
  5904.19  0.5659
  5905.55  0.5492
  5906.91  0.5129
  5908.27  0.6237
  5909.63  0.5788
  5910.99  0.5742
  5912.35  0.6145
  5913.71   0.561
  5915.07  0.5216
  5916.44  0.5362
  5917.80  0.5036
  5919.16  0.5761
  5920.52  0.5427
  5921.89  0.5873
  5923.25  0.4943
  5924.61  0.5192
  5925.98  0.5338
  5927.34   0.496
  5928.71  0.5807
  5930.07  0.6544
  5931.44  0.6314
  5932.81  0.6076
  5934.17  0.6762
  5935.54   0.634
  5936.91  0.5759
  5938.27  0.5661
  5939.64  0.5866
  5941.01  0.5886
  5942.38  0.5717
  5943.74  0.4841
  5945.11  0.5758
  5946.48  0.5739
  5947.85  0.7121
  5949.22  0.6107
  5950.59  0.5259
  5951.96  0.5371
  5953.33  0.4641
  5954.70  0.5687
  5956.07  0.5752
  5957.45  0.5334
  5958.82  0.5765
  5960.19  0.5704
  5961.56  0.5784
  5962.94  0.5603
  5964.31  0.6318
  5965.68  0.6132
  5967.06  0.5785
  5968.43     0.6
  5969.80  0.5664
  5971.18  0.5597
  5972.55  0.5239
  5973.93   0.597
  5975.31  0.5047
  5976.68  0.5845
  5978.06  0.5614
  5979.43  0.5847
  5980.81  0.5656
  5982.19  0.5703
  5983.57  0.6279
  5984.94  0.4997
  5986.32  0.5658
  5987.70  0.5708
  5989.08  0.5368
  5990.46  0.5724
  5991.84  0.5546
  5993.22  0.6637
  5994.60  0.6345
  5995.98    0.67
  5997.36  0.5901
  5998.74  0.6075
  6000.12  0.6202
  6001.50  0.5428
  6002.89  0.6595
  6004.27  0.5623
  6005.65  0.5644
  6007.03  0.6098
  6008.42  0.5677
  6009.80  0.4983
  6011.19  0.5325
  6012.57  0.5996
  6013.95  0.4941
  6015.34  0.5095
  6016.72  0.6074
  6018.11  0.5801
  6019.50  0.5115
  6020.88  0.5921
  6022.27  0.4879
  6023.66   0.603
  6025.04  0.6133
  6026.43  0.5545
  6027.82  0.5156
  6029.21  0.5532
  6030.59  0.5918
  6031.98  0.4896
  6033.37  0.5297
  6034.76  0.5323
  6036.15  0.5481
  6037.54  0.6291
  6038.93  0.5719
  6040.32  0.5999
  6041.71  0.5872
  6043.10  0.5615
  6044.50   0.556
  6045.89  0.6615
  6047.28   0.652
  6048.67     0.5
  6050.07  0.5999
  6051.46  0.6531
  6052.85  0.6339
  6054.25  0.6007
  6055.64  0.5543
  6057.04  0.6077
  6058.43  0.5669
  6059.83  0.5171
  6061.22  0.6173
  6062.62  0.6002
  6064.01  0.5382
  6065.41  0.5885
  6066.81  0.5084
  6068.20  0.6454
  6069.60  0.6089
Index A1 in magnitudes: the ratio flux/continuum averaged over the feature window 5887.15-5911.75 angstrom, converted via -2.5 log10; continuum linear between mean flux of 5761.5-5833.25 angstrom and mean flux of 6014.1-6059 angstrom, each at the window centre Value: 0.228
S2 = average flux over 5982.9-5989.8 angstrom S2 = 0.56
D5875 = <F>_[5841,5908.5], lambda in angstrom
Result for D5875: 0.518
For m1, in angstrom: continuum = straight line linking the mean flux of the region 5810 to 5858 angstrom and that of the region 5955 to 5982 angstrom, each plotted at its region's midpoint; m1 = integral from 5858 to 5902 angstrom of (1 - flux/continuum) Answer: 5.7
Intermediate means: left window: 0.568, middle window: 0.495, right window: 0.572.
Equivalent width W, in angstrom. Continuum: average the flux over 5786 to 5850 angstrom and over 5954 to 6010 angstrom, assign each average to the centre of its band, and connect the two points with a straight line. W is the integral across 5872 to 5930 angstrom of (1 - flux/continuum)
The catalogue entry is 5.9 angstrom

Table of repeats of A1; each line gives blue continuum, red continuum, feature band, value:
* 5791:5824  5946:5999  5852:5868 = 0.05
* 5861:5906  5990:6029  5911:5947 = -0.08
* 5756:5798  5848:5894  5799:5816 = -0.10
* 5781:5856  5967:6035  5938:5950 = -0.04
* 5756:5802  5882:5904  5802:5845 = -0.15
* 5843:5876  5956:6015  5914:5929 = 0.06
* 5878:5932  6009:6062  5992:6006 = -0.11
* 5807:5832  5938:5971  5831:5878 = 0.05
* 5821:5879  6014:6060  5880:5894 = 0.22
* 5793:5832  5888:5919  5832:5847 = 0.00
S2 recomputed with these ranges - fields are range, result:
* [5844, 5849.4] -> 0.552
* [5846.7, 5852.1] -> 0.574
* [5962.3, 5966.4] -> 0.602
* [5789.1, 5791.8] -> 0.58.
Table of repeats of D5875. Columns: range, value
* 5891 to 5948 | 0.533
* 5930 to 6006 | 0.582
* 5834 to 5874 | 0.55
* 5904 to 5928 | 0.549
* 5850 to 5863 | 0.556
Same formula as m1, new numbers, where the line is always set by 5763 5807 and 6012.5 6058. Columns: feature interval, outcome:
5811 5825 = -1.0 angstrom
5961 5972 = -0.4 angstrom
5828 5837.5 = -0.3 angstrom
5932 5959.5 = -0.7 angstrom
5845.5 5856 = -0.5 angstrom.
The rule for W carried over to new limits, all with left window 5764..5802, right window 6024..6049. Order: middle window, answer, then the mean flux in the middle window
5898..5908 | 0.53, 0.524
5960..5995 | -0.76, 0.576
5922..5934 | -0.29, 0.571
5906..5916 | -0.24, 0.568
